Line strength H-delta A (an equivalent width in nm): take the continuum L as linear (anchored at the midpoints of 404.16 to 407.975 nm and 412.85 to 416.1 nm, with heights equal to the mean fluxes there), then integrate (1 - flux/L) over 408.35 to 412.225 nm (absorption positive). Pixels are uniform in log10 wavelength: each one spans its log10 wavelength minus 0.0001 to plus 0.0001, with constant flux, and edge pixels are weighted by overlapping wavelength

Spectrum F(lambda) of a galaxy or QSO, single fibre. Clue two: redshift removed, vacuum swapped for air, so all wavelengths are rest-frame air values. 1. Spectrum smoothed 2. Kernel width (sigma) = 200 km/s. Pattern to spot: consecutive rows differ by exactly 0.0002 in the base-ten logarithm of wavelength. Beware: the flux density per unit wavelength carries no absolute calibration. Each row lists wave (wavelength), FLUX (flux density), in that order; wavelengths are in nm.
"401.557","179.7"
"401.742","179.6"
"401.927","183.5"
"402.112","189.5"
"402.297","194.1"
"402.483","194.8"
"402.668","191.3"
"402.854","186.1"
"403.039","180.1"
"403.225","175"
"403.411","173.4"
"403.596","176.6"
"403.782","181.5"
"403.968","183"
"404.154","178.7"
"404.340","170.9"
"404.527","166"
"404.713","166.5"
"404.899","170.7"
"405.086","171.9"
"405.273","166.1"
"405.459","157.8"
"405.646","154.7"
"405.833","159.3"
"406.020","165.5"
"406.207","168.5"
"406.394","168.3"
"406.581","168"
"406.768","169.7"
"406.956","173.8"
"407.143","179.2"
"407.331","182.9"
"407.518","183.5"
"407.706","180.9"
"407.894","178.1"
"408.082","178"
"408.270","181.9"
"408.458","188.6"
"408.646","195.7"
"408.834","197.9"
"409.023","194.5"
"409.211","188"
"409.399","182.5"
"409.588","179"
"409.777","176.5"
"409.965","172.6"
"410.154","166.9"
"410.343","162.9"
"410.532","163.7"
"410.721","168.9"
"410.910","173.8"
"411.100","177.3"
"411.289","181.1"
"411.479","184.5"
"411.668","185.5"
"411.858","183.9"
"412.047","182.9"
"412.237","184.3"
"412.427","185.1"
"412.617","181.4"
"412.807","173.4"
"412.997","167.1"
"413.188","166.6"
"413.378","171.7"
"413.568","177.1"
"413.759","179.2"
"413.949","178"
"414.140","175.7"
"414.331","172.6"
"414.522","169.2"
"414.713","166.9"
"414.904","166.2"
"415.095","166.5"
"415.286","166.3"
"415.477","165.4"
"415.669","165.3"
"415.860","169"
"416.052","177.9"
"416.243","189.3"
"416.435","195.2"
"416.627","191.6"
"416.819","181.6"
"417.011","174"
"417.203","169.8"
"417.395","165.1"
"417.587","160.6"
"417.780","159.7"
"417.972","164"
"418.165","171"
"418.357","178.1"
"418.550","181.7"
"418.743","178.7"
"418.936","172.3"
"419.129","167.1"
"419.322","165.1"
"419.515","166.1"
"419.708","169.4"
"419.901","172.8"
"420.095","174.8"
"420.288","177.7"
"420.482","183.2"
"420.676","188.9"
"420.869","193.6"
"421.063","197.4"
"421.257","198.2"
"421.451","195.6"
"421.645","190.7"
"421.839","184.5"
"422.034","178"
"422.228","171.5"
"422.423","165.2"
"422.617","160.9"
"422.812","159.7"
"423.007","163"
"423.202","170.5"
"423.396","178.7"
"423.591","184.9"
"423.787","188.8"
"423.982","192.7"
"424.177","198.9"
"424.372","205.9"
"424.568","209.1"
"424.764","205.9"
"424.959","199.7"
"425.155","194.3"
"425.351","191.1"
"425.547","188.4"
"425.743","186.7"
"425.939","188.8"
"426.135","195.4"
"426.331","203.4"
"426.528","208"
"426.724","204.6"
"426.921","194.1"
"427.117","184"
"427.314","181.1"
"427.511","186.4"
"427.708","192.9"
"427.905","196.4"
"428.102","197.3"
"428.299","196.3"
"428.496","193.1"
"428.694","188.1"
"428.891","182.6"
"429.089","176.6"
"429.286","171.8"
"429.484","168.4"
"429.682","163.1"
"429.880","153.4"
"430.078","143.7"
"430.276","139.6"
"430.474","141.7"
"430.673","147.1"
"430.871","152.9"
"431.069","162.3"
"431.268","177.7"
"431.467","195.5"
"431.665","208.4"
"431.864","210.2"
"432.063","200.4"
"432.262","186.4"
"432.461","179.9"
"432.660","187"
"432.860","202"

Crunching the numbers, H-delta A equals -0.23 nm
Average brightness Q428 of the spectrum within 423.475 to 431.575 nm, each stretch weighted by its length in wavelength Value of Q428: 184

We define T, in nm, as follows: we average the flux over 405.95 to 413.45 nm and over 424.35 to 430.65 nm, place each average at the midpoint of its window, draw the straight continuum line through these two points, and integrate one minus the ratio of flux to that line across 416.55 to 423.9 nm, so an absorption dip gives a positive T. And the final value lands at 0.23 nm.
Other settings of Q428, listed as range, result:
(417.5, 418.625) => 169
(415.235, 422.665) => 177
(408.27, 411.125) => 179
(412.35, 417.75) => 174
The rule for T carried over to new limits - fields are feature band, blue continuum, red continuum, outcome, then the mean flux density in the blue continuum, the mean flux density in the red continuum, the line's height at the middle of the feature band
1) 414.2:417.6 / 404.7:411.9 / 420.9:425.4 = 0.15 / 176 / 186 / 181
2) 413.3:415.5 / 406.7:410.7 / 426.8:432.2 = 0.10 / 180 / 178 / 179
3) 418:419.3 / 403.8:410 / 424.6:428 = 0.09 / 176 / 194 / 187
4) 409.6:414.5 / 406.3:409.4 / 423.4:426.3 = 0.25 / 182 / 195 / 185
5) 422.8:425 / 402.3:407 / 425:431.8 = -0.11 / 173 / 181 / 180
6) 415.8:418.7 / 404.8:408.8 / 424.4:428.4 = 0.16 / 174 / 195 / 185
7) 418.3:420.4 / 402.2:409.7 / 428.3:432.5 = 0.03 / 178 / 174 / 176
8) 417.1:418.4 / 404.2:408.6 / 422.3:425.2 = 0.10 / 172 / 185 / 181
